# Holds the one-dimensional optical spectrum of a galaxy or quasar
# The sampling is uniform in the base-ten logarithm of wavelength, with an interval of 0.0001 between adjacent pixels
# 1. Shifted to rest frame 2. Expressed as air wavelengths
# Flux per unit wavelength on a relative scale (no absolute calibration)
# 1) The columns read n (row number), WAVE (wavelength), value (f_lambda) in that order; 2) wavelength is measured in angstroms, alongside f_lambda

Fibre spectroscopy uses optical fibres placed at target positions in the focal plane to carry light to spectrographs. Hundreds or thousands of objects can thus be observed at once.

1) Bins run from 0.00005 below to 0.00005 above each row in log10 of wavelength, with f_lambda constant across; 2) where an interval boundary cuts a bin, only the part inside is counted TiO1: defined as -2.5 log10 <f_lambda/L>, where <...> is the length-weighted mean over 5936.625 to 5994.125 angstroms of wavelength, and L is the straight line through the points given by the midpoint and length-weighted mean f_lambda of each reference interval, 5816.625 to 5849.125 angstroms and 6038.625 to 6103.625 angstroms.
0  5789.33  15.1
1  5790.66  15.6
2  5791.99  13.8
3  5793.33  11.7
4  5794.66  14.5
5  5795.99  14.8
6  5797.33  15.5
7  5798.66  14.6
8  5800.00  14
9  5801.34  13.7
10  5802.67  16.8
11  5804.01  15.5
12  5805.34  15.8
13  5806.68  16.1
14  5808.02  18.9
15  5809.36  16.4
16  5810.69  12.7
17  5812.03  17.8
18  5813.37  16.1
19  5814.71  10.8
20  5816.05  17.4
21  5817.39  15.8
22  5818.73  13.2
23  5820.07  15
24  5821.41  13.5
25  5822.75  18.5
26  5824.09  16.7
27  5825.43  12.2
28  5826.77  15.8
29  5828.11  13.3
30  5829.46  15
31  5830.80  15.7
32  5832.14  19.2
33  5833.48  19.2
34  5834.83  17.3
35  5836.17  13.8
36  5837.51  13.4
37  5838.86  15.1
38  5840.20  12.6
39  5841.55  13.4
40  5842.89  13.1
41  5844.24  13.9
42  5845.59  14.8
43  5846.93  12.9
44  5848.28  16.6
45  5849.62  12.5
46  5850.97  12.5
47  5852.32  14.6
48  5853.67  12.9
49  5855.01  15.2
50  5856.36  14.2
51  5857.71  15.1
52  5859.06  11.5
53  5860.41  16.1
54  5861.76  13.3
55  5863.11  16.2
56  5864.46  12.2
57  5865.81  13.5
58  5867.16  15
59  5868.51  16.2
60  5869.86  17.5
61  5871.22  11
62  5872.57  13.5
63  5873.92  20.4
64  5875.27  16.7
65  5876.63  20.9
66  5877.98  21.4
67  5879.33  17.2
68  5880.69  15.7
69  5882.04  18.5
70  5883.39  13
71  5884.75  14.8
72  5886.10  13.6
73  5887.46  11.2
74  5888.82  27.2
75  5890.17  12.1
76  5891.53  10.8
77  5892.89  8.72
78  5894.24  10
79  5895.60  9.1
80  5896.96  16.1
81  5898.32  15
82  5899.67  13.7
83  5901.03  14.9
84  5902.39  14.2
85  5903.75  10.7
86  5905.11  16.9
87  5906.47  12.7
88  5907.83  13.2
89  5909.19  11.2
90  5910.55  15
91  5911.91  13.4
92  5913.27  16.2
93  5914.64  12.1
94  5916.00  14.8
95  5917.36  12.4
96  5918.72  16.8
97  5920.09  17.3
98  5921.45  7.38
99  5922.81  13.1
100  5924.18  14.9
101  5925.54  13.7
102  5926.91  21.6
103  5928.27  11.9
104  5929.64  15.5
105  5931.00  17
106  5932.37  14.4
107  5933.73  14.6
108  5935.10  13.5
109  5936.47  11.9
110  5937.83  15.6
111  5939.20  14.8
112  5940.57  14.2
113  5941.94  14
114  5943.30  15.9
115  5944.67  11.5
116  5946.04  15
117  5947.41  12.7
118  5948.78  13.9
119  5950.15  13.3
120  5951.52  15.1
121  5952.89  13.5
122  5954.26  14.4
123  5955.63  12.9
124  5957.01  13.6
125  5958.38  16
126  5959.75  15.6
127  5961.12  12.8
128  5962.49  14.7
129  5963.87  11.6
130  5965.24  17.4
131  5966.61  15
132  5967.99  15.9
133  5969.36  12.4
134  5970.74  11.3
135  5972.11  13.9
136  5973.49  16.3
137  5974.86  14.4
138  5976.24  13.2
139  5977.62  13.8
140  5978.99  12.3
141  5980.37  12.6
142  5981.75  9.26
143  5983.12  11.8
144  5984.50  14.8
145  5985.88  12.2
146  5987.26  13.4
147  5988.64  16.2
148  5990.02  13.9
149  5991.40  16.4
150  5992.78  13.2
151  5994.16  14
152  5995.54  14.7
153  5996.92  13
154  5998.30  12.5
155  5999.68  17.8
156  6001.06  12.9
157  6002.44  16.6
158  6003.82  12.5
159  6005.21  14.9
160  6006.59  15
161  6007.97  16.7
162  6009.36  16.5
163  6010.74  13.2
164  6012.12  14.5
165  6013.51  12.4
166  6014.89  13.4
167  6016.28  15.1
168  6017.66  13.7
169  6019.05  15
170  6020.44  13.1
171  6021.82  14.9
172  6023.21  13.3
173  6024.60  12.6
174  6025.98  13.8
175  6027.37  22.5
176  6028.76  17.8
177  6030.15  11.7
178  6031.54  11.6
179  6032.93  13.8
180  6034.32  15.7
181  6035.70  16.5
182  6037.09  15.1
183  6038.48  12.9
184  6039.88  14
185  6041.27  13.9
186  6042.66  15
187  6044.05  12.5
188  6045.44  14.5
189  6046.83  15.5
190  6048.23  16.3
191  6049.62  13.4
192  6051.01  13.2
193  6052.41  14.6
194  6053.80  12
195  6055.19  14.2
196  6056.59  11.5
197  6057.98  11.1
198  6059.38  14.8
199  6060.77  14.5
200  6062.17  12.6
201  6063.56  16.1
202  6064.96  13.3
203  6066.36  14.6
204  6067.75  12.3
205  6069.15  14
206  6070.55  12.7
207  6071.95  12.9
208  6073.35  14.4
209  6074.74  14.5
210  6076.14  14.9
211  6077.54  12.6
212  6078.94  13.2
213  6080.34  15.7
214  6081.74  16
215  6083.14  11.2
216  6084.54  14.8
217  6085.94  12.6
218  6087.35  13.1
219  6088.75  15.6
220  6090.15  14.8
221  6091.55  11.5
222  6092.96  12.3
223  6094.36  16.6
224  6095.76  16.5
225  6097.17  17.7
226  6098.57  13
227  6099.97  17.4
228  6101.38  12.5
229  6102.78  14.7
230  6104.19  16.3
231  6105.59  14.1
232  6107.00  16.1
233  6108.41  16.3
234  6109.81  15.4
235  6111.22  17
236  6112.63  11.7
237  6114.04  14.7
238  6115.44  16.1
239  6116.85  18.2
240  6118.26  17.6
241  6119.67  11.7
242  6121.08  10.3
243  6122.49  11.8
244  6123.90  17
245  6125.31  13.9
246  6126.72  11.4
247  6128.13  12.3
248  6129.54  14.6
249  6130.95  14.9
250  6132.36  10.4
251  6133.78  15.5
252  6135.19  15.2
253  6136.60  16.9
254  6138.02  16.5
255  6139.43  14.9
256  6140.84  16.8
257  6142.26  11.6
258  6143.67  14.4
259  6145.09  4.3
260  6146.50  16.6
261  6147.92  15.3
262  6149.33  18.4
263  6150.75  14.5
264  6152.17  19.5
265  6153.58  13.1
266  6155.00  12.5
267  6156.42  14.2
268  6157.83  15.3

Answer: 0.04 mag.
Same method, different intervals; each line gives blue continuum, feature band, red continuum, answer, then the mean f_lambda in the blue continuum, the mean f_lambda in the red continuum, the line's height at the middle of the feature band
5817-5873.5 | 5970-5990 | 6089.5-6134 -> 0.10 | 14.6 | 14.5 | 14.6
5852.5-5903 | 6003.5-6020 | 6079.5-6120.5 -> 0.03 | 14.8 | 14.8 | 14.8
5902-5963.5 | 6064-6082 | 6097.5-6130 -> 0.04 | 14.1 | 14.6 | 14.5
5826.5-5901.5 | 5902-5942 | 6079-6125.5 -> 0.04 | 14.8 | 14.7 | 14.8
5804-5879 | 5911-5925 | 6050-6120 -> 0.08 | 15.2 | 14.3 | 14.9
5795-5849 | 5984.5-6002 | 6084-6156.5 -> 0.04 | 15.2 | 14.5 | 14.8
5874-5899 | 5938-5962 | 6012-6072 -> 0.05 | 15.2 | 14.1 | 14.8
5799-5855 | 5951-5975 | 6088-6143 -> 0.04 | 15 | 14.7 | 14.8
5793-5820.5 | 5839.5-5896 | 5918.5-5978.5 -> 0.01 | 15.1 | 14.3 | 14.8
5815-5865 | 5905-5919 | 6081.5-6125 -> 0.06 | 14.7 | 14.6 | 14.7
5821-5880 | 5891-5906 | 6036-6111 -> 0.17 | 15.1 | 14.2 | 14.9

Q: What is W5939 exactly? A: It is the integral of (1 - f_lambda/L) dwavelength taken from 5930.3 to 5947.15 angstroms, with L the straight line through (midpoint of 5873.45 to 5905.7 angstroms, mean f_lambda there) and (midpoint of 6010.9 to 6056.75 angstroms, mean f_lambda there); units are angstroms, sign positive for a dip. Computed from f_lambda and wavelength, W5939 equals 0.5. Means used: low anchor 15.1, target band 14.3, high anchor 14.3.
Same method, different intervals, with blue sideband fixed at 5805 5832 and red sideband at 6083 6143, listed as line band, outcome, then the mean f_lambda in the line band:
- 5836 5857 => 2.0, 13.8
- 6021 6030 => -0.4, 15.5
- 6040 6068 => 1.7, 13.8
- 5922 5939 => 0.4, 14.8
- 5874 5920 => 1.6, 14.7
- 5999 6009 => -0.3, 15.2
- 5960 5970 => 0.4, 14.3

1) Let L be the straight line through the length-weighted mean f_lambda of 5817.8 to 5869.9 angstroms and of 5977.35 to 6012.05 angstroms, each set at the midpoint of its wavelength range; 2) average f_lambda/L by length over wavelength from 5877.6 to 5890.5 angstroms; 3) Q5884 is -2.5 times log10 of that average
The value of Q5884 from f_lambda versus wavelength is -0.14 mag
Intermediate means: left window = 14.7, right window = 14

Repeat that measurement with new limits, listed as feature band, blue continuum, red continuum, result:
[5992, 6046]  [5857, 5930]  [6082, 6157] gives 0.01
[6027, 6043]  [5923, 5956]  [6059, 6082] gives -0.06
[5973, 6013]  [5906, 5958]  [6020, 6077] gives 0.00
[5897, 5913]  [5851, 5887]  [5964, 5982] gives 0.07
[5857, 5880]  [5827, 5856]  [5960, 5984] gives -0.10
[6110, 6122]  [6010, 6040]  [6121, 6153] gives -0.02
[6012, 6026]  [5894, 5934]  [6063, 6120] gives 0.04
